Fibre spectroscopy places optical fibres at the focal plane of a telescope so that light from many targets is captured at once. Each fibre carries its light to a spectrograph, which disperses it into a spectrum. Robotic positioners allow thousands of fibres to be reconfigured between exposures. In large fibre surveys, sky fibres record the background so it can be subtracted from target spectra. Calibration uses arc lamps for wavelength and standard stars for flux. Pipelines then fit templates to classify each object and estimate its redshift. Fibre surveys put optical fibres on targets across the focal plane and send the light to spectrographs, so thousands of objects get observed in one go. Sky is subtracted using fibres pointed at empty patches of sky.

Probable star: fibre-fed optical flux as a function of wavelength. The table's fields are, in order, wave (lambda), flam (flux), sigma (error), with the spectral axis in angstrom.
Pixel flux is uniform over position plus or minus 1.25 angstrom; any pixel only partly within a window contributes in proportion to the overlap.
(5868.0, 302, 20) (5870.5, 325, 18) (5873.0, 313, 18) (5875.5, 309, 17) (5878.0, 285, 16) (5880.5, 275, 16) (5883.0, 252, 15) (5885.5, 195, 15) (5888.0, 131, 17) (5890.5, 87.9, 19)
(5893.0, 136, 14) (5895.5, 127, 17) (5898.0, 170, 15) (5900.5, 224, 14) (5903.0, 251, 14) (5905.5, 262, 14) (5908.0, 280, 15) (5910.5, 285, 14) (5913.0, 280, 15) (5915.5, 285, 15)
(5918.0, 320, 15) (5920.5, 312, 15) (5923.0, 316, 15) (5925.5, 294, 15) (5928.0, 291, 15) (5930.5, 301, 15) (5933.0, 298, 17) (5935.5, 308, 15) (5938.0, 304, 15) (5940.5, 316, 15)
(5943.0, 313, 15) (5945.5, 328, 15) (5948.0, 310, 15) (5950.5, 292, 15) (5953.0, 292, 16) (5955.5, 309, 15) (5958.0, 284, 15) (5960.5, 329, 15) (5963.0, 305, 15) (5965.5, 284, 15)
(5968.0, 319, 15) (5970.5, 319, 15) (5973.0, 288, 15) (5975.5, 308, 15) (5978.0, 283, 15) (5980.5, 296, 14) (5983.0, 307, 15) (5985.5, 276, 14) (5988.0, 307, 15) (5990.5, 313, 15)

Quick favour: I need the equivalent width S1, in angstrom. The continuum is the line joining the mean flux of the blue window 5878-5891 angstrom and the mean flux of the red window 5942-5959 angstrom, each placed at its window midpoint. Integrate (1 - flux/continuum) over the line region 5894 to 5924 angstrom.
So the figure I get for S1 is -1.9 angstrom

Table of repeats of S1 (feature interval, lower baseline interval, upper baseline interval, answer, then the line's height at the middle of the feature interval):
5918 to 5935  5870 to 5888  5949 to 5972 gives -0.9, 288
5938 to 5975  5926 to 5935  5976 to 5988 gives -1.4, 295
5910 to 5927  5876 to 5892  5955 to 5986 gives -3.8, 245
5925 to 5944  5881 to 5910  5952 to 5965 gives -3.0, 263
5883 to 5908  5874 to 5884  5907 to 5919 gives 8.8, 286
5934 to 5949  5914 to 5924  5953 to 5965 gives -0.4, 305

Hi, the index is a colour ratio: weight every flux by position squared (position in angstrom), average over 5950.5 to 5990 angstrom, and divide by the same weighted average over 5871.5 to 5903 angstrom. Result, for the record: 1.5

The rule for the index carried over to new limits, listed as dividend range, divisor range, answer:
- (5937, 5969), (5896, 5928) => 1.15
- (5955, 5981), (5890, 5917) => 1.39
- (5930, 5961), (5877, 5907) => 1.56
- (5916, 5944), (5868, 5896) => 1.37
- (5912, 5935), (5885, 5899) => 2.20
